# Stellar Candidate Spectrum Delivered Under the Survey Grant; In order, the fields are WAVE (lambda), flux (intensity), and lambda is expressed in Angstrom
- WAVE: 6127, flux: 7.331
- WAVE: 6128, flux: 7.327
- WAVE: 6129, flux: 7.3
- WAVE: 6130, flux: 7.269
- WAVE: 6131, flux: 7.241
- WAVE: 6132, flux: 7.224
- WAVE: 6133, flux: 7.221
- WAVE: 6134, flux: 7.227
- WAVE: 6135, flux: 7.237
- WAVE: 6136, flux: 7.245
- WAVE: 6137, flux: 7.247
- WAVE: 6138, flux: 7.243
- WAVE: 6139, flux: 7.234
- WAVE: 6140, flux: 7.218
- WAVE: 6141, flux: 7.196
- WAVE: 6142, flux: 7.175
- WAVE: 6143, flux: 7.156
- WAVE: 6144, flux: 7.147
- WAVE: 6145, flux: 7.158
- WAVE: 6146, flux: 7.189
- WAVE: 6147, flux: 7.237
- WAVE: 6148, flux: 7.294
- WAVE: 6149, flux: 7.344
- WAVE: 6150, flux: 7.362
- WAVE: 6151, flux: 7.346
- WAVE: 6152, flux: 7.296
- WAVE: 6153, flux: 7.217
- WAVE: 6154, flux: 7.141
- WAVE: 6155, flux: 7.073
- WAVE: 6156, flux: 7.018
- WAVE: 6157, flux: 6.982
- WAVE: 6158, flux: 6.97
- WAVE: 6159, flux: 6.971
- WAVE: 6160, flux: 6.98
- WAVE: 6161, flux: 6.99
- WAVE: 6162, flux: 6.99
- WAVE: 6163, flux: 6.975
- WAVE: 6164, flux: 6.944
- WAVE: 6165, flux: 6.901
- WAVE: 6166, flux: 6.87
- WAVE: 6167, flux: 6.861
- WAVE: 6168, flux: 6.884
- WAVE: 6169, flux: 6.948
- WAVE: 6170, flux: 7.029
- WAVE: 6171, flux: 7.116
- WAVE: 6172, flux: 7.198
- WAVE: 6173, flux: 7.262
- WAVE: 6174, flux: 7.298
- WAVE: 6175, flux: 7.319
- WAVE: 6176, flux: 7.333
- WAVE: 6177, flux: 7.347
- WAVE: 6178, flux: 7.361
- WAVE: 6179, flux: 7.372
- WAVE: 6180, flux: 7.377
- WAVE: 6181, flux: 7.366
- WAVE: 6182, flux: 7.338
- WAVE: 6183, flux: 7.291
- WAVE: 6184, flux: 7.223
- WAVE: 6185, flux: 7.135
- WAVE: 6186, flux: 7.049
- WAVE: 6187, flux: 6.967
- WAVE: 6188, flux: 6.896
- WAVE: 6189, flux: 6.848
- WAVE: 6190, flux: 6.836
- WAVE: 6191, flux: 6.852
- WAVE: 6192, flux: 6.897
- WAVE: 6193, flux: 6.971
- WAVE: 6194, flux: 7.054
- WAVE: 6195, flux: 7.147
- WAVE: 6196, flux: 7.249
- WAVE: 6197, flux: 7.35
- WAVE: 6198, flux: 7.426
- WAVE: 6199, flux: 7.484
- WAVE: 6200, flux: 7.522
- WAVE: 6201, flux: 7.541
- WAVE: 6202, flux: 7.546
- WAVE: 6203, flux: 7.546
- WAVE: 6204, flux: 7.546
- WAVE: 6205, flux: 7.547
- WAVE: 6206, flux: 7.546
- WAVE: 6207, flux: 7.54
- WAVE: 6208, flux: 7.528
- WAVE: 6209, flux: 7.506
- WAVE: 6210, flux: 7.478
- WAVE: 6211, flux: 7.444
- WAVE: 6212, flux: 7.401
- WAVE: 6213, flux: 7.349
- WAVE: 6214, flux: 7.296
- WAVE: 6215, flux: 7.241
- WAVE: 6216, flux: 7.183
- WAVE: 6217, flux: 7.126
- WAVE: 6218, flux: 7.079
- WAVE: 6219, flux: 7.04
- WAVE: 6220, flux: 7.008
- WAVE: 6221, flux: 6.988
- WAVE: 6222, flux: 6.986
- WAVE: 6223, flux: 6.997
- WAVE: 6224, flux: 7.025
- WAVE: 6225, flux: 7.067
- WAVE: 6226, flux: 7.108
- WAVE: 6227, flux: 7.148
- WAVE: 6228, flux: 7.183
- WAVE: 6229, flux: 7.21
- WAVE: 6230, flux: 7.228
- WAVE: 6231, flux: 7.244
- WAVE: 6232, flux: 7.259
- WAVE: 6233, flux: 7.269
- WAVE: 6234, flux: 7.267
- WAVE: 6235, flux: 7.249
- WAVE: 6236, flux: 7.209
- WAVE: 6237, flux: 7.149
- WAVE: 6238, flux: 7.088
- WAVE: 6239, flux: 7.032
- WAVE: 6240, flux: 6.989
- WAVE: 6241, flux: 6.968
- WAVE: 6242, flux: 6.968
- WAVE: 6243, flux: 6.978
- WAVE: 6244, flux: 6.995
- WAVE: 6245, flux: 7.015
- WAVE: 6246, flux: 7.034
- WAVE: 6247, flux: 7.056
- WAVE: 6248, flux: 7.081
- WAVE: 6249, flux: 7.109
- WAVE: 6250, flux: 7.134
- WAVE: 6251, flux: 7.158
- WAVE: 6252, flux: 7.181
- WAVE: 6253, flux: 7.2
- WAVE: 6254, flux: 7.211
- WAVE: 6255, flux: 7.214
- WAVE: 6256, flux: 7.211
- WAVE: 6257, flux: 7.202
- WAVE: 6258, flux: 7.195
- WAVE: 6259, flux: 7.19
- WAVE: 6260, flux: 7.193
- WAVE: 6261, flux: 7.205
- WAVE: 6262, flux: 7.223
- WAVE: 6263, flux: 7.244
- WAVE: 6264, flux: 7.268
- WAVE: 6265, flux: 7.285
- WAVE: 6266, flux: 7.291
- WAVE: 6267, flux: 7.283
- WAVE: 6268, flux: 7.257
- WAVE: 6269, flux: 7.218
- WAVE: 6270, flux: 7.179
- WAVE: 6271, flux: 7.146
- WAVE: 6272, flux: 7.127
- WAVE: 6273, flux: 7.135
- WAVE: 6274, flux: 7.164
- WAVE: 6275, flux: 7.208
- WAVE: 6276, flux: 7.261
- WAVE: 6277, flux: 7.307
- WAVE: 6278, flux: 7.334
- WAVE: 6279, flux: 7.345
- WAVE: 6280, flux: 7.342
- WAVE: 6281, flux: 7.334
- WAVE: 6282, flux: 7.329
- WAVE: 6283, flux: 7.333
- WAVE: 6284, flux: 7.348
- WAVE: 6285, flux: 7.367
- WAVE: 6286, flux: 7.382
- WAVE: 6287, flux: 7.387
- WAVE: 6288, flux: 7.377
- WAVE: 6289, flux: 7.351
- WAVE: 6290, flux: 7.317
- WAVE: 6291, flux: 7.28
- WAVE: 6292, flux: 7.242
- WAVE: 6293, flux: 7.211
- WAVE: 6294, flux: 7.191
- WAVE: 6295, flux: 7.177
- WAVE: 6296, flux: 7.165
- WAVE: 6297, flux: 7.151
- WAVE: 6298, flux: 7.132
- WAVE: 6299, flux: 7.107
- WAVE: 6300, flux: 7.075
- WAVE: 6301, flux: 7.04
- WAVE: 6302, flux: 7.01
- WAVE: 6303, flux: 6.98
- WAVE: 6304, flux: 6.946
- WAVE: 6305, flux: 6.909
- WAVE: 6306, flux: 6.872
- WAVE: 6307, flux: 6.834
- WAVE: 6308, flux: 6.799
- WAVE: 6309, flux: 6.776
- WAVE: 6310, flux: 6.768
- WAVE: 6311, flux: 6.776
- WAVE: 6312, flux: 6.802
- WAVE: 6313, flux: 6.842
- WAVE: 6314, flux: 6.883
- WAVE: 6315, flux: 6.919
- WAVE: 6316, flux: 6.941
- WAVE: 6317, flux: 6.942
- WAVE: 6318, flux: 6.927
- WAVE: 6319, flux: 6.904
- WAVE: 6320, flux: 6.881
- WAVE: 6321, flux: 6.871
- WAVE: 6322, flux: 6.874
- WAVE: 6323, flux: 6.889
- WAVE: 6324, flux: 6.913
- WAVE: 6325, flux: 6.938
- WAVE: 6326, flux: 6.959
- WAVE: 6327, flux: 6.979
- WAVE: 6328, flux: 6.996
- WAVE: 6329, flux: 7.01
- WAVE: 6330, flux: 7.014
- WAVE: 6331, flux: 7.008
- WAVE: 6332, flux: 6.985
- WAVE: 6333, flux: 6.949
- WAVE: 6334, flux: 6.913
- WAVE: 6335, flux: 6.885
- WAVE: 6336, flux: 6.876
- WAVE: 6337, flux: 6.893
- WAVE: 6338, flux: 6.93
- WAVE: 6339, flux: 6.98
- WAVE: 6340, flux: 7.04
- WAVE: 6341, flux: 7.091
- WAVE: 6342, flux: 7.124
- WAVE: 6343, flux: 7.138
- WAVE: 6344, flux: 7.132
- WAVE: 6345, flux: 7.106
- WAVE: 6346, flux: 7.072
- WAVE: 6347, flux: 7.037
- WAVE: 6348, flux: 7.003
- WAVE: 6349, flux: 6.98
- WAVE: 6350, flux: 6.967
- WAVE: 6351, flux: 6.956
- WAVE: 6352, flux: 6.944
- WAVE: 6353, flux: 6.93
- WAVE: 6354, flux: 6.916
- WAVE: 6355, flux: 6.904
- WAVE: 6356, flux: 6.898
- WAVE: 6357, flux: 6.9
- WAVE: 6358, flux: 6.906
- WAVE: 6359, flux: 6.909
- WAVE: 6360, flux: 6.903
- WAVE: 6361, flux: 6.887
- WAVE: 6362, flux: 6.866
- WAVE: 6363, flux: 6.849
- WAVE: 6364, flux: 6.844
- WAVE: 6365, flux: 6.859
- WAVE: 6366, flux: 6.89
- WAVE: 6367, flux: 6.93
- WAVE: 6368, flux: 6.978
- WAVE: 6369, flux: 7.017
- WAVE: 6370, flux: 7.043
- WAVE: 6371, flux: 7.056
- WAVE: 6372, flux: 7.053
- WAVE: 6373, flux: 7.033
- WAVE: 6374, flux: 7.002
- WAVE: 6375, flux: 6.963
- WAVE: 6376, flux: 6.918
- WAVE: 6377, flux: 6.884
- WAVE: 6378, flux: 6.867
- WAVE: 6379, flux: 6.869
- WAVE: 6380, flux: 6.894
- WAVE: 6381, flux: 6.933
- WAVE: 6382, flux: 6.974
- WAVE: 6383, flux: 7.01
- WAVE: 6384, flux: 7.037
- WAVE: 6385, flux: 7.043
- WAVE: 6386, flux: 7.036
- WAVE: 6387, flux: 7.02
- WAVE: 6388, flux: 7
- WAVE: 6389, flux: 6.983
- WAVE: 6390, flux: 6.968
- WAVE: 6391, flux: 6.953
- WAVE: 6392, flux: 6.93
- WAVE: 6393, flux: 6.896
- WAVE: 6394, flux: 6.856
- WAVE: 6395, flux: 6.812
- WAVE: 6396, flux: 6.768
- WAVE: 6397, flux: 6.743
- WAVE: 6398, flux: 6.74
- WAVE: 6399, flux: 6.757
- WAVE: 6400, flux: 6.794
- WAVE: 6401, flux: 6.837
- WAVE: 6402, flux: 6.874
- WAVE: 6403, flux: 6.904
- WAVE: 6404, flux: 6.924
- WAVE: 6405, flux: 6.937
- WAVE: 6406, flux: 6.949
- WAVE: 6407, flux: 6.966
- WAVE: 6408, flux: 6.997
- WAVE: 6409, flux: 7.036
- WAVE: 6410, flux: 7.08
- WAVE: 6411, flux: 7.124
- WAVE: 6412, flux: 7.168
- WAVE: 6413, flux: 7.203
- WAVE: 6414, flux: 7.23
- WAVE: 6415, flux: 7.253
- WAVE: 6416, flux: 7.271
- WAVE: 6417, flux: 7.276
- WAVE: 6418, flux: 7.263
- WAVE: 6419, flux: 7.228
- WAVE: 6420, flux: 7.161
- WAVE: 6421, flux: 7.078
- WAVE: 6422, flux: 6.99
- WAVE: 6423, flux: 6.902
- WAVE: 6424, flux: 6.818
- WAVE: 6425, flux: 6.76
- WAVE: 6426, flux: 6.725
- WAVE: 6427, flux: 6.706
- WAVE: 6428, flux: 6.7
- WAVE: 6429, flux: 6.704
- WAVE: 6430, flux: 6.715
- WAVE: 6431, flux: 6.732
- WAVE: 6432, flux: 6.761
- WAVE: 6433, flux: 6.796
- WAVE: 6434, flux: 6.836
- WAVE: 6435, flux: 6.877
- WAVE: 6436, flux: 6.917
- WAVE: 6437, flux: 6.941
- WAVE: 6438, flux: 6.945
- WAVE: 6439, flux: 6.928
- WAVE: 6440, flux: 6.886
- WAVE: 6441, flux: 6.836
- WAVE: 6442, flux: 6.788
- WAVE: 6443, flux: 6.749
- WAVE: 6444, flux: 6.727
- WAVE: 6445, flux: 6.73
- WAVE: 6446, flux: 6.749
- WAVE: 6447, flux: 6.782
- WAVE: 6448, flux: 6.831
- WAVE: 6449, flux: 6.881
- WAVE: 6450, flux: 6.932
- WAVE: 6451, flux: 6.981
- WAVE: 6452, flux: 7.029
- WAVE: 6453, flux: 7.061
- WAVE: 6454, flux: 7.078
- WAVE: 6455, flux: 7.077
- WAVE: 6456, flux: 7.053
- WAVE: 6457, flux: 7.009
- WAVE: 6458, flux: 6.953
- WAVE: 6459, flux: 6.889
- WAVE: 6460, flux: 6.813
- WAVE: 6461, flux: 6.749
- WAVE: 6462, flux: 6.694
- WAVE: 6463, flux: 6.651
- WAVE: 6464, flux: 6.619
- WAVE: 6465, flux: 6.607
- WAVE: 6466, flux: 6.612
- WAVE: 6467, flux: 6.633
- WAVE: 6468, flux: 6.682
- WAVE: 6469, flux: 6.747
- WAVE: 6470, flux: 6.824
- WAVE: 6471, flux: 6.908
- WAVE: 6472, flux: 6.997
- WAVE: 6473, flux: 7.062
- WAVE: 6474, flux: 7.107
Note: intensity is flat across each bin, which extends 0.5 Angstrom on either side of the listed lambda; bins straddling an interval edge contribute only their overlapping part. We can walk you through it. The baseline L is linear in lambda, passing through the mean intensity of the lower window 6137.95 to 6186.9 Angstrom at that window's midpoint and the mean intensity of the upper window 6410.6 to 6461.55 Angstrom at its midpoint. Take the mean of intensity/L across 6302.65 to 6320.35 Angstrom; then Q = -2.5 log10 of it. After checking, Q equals 0.03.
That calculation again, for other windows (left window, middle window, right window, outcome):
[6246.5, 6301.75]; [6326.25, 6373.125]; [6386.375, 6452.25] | 0.01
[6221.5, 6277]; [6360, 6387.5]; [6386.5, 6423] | 0.01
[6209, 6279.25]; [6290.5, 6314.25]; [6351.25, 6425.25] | 0.01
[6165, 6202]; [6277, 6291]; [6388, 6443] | -0.04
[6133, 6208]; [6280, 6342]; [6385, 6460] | 0.00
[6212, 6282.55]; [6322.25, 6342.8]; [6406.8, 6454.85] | 0.01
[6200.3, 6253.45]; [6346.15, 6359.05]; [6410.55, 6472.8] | 0.01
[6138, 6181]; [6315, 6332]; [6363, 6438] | 0.01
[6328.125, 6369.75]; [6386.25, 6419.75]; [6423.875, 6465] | -0.02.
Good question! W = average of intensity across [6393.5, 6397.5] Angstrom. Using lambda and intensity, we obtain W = 6.79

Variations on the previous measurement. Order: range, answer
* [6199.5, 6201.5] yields 7.53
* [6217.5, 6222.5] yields 7.02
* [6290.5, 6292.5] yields 7.26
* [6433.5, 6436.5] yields 6.88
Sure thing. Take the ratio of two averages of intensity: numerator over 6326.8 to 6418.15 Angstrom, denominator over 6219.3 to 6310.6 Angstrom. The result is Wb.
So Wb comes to 0.97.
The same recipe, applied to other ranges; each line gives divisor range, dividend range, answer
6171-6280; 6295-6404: 0.96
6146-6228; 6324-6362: 0.97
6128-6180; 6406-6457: 0.97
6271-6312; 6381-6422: 0.98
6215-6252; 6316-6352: 0.98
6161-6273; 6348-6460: 0.97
